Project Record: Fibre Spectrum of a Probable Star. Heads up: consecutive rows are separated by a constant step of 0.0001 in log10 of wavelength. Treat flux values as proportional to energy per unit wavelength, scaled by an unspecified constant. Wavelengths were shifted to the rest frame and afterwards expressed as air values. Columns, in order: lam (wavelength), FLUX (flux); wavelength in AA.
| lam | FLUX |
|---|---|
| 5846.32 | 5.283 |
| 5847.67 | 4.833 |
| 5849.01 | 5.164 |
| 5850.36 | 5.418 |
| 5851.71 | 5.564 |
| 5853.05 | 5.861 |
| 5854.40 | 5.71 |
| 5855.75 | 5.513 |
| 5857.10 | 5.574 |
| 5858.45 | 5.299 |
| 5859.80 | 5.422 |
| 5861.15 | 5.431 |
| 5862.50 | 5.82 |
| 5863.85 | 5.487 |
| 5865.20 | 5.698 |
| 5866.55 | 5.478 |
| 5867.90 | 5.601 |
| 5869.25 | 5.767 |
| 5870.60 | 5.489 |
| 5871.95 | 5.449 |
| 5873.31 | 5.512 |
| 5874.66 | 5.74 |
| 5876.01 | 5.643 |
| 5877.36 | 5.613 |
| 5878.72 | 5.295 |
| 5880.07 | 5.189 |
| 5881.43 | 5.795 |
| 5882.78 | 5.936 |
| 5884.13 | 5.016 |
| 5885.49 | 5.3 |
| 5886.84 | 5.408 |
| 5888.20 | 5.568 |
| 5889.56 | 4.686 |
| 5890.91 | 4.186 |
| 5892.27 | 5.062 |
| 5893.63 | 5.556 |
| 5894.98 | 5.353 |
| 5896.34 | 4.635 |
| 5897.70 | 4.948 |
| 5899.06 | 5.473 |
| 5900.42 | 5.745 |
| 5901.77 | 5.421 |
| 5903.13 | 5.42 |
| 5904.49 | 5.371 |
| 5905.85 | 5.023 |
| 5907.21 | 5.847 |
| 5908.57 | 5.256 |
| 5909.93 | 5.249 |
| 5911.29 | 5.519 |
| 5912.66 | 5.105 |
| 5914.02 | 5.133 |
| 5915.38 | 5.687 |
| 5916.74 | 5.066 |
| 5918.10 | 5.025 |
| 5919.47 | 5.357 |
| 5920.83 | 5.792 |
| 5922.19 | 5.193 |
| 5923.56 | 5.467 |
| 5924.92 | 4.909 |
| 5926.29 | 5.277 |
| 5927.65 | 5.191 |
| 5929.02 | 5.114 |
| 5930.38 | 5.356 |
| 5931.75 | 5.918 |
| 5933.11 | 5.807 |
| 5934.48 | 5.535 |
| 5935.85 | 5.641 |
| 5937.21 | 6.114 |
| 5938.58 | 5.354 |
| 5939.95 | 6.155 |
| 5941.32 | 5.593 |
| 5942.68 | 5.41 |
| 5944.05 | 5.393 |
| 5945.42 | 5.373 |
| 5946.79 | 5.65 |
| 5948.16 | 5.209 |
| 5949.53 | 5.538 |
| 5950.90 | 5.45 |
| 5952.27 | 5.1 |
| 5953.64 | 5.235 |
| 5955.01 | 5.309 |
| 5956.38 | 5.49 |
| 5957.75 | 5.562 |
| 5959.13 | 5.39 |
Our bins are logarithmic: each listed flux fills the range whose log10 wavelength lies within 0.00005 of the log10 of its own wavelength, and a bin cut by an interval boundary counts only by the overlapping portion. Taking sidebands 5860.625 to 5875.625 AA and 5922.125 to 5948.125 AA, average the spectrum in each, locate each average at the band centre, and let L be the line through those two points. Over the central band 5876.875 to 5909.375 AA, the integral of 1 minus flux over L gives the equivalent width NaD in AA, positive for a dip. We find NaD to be 1.5 AA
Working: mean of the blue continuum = 5.59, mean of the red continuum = 5.5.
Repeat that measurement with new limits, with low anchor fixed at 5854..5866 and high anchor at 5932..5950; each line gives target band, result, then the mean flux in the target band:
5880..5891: 0.5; 5.29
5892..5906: 0.7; 5.29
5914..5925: 0.5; 5.32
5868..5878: -0.1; 5.6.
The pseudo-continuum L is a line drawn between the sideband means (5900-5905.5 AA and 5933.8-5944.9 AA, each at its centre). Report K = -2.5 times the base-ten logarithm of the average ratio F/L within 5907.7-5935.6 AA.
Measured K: 0.04 mag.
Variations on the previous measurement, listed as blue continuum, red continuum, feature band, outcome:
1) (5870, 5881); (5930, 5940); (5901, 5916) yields 0.049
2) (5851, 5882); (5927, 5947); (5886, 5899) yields 0.102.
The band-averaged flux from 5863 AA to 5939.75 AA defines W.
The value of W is 5.39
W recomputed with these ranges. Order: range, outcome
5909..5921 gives 5.3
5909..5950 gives 5.44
